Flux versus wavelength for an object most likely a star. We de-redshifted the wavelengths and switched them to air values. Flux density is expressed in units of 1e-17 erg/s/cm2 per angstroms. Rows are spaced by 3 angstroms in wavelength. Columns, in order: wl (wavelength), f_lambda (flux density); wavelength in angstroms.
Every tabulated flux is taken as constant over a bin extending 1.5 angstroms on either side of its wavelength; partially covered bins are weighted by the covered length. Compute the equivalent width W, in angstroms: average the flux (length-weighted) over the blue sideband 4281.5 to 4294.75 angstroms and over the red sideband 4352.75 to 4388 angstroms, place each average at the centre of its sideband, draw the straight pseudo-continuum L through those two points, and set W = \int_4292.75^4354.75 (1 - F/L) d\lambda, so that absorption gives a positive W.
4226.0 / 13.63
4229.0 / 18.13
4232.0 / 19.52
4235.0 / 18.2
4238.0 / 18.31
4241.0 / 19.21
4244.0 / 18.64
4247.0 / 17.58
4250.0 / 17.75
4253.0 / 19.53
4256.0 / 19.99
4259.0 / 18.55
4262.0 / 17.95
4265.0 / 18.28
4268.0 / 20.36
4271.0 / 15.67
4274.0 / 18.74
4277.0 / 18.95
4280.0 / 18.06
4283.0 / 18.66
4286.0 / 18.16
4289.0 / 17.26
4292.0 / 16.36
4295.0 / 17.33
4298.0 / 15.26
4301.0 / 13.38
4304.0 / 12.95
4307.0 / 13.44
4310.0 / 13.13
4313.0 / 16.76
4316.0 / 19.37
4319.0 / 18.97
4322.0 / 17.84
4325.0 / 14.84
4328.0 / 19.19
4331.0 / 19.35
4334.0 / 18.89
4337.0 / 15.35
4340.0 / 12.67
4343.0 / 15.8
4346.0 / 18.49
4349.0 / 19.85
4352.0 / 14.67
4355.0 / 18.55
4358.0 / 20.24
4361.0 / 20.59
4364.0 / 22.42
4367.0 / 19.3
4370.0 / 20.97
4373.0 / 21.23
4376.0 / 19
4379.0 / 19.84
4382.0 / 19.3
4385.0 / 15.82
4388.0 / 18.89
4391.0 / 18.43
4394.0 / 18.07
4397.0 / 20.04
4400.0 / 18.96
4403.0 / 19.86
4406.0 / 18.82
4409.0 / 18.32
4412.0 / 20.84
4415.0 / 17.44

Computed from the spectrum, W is 6.9 angstroms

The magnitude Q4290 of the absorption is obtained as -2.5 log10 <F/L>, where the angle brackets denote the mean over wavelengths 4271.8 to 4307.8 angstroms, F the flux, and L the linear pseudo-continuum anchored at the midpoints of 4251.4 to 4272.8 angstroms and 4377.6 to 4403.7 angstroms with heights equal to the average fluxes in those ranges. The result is 0.13 mag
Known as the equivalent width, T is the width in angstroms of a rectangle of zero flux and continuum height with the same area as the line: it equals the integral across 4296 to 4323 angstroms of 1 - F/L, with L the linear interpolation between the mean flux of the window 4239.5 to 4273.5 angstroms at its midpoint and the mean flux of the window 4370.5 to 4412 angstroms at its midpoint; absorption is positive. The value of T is 4.4 angstroms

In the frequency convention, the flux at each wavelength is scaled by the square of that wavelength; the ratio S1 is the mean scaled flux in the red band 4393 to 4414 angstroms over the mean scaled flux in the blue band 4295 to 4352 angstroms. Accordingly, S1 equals 1.22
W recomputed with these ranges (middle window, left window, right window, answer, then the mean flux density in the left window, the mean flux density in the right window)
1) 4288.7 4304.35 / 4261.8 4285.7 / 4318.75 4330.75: 2.3 angstroms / 18.3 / 17.7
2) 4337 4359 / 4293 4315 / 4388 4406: -0.2 angstroms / 14.8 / 19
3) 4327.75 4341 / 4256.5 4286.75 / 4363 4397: 1.3 angstroms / 18.4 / 19.4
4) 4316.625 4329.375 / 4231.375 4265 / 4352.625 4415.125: 0.8 angstroms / 18.6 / 19.4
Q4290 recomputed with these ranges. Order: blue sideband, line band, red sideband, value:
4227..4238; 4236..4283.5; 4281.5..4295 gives -0.03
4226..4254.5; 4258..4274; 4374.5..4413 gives 0.01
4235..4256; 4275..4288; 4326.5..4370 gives 0.00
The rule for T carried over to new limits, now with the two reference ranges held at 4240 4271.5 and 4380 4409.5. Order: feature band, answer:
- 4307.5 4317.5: 1.3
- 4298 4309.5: 3.2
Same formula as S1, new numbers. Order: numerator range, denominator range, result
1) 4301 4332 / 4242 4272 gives 0.91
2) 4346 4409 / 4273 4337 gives 1.17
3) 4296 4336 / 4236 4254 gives 0.92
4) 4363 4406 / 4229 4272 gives 1.11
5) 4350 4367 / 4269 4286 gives 1.11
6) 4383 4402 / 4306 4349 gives 1.13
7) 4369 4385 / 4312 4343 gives 1.16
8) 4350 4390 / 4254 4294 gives 1.11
